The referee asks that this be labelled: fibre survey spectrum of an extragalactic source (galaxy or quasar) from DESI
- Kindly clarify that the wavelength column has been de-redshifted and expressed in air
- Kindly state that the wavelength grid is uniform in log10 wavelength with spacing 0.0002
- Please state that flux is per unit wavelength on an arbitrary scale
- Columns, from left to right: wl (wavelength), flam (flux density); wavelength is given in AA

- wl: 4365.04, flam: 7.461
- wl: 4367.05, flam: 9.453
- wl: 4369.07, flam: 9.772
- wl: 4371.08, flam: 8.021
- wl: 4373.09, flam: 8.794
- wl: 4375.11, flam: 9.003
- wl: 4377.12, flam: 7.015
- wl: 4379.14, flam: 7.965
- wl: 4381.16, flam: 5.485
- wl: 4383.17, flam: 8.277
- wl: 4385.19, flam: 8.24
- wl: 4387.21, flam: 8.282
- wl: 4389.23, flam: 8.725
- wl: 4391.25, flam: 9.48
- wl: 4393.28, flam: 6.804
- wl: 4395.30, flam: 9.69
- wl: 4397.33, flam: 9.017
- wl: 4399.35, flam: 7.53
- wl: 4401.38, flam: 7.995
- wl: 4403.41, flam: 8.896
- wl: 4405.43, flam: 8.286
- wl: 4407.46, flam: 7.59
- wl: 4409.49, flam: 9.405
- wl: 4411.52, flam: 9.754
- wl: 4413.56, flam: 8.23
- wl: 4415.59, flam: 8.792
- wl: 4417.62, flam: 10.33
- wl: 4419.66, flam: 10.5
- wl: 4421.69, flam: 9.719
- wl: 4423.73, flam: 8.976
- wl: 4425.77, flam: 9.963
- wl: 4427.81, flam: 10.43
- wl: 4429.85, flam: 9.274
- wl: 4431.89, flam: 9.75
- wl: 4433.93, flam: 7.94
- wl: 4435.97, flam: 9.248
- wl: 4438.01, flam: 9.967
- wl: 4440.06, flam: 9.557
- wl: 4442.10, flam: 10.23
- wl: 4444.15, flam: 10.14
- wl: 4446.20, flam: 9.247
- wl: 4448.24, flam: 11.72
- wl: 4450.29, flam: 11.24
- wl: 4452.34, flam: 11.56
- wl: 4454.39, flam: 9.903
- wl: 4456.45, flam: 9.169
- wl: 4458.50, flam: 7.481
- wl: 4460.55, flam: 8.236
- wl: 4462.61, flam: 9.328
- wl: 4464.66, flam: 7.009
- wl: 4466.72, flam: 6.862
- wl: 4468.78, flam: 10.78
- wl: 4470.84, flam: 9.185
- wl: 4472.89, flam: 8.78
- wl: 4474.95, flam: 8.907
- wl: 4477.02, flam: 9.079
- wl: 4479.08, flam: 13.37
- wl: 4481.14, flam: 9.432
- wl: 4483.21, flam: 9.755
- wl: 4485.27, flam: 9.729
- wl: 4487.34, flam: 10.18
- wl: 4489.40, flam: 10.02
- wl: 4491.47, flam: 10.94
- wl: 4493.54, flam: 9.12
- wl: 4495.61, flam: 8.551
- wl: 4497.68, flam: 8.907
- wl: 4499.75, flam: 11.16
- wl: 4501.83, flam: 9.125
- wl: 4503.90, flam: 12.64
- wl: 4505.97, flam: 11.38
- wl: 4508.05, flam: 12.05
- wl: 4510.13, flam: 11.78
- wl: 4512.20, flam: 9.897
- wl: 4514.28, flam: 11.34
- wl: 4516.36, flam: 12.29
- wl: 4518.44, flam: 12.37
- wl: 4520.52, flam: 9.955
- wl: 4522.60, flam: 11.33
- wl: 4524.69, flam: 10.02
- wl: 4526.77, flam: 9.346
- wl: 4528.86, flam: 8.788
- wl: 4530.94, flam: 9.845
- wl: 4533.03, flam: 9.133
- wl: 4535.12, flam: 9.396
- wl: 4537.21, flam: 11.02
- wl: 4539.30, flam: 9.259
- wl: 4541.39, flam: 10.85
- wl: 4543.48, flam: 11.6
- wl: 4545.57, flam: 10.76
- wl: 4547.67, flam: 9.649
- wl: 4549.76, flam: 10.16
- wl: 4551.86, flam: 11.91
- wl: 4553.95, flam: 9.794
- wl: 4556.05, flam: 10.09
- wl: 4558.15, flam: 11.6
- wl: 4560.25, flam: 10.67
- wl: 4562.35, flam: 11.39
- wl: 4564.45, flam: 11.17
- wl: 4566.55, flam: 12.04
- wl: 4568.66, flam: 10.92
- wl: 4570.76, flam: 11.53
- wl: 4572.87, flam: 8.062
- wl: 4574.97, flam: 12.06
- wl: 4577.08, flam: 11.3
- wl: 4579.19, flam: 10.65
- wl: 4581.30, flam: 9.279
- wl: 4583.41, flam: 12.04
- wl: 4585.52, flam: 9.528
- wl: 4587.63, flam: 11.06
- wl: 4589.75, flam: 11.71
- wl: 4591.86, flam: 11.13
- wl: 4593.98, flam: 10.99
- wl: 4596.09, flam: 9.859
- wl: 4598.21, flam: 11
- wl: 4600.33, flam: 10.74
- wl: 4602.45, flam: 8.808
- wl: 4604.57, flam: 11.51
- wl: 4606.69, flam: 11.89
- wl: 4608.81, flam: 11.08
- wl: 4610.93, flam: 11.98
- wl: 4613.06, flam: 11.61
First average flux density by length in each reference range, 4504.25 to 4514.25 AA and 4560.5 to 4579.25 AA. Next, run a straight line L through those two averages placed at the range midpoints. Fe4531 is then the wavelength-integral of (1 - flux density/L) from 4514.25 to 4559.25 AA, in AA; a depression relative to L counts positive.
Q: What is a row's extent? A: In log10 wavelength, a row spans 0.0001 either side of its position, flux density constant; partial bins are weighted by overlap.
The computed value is 3.0 AA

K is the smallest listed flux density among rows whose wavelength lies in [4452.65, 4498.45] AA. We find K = 6.862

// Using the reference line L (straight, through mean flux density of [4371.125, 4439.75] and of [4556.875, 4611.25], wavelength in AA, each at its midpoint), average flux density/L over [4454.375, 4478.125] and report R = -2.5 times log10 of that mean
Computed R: 0.10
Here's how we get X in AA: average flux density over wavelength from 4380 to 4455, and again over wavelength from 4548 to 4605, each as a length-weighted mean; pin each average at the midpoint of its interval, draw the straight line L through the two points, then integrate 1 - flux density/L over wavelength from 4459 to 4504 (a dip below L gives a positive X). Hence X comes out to 1.5 AA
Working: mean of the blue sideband 9.19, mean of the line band 9.51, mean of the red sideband 10.8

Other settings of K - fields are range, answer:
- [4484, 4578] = 8.062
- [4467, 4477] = 8.78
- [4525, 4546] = 8.788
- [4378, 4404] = 5.485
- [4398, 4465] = 7.009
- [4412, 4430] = 8.23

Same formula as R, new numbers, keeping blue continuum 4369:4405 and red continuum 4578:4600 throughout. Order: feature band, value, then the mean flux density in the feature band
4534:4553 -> -0.04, 10.5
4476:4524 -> -0.11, 10.6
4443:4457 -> -0.16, 10.5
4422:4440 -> -0.08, 9.46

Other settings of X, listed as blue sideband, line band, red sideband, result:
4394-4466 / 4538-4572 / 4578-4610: -1.34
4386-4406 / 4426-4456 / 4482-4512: -2.18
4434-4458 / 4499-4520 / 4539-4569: -1.74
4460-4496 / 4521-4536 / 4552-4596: 0.69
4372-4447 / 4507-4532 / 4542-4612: -1.44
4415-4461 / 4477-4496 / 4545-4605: -0.06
